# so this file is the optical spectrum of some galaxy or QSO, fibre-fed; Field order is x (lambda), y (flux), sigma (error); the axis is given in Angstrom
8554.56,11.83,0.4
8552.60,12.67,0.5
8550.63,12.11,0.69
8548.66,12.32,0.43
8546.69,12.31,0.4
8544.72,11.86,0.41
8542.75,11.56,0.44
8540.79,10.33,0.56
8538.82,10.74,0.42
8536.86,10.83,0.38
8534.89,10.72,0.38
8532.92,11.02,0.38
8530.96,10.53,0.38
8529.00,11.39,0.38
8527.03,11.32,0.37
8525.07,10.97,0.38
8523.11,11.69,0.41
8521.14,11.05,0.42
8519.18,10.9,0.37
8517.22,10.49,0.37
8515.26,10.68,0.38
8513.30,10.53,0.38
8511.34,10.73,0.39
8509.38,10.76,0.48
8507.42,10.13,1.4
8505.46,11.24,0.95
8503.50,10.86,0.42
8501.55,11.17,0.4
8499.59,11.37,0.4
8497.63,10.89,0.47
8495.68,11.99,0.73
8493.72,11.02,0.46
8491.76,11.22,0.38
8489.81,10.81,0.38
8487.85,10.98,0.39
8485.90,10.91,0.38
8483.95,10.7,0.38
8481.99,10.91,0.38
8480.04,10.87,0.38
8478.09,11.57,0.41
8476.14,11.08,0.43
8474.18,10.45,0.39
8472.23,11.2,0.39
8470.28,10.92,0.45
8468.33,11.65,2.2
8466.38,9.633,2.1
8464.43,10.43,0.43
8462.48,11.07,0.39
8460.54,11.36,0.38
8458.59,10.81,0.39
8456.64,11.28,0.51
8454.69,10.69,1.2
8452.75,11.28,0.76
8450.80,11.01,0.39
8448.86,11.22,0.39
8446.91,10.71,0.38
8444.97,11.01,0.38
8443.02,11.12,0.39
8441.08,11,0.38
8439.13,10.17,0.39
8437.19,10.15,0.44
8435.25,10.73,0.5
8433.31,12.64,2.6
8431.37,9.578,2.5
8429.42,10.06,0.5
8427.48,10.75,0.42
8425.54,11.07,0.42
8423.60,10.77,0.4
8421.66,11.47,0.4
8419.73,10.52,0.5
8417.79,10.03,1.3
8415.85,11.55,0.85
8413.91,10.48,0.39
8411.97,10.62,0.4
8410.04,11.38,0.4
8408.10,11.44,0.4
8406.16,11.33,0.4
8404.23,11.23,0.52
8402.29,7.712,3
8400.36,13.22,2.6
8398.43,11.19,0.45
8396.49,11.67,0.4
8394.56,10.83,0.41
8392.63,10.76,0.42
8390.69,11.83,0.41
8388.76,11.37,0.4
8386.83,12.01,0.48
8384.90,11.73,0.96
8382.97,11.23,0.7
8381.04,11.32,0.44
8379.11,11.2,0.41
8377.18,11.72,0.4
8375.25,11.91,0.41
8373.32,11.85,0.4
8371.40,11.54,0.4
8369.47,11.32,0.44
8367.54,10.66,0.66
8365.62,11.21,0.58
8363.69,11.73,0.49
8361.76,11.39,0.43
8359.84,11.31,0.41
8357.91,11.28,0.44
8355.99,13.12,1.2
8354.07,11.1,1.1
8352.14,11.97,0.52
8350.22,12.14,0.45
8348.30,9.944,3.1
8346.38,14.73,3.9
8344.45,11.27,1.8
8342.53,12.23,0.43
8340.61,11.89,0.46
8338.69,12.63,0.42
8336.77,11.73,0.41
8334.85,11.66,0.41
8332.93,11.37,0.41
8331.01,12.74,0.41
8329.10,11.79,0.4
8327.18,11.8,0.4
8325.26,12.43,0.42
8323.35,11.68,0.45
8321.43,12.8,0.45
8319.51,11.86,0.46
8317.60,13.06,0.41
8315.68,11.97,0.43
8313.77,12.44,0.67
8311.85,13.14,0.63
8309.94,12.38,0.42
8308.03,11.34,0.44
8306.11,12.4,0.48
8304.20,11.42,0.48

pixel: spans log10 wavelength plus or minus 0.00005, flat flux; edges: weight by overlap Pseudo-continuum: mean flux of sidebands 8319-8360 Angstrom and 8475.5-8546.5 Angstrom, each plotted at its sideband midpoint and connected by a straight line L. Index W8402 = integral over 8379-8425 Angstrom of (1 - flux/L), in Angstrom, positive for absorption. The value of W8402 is 2.0 Angstrom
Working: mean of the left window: 12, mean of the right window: 11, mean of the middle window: 11.1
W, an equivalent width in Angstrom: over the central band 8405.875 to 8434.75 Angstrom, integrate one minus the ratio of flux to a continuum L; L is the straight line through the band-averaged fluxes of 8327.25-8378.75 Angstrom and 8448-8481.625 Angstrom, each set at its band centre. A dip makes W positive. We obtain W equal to 1.0 Angstrom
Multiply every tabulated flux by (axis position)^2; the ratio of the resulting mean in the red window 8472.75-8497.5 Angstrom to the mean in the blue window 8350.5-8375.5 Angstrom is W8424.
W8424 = 0.98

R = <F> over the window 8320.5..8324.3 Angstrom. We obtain 12.2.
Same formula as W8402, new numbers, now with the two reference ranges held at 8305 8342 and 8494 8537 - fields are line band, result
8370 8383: 0.3 Angstrom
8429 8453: 1.3 Angstrom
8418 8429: 0.7 Angstrom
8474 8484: 0.2 Angstrom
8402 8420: 1.4 Angstrom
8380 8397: 0.5 Angstrom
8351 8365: 0.3 Angstrom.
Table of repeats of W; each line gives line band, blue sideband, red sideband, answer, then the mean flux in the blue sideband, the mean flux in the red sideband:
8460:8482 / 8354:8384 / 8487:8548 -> 0.5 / 11.5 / 11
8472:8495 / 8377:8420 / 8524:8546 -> 0.2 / 11.1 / 11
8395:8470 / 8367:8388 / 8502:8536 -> 2.5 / 11.5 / 10.9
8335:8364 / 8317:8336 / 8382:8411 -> -0.2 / 12.1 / 11.3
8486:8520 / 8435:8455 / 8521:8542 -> 0.0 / 10.8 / 11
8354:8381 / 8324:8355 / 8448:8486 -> 0.5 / 12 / 11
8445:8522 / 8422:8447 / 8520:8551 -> 0.5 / 10.8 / 11.3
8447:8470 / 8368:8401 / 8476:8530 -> 0.6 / 11.5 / 11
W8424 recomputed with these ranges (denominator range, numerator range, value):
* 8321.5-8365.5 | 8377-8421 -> 0.95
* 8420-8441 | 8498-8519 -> 1.02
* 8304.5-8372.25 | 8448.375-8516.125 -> 0.95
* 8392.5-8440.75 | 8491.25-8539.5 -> 1.03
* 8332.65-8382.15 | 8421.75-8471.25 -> 0.95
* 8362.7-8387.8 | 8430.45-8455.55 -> 0.96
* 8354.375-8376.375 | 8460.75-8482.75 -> 0.97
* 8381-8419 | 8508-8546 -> 1.01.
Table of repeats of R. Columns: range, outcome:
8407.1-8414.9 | 11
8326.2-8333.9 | 11.9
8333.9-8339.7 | 12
